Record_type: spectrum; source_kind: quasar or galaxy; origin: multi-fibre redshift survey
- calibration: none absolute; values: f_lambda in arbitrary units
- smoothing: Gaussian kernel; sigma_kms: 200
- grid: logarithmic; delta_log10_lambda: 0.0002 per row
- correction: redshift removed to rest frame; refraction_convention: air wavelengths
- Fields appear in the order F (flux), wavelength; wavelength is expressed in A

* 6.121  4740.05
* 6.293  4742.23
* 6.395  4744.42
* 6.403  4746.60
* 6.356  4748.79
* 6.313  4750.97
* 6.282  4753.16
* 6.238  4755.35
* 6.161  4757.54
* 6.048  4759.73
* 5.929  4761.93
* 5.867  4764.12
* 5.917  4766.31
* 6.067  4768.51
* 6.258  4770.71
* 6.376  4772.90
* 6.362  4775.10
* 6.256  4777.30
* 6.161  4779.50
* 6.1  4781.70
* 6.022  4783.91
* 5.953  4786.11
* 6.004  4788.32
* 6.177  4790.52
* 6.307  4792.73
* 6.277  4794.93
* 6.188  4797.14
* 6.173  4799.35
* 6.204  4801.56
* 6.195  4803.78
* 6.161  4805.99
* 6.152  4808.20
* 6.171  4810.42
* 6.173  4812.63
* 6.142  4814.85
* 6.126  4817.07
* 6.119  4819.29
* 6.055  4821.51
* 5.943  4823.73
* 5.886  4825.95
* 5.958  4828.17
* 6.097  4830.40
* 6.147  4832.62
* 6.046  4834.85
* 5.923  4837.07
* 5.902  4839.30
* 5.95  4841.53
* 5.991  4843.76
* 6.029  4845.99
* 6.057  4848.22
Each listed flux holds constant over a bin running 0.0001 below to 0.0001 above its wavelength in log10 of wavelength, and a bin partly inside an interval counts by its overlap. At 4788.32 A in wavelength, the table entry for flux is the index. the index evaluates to 6.004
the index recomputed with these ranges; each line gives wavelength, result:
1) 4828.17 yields 5.958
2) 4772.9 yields 6.376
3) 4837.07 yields 5.923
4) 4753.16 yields 6.282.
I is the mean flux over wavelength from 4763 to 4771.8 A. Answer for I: 6.03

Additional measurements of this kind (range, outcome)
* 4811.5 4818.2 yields 6.15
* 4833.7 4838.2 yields 5.99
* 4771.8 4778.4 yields 6.34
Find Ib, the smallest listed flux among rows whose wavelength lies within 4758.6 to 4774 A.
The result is 5.867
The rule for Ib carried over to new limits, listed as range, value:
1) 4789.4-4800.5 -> 6.173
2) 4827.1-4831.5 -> 5.958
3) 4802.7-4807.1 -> 6.161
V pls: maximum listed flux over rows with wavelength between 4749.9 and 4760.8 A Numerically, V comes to 6.313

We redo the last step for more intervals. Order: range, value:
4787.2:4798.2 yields 6.307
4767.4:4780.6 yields 6.376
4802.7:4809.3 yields 6.195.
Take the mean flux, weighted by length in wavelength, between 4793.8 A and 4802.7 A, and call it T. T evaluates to 6.21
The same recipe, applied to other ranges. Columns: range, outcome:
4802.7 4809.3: 6.18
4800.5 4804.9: 6.19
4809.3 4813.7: 6.17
